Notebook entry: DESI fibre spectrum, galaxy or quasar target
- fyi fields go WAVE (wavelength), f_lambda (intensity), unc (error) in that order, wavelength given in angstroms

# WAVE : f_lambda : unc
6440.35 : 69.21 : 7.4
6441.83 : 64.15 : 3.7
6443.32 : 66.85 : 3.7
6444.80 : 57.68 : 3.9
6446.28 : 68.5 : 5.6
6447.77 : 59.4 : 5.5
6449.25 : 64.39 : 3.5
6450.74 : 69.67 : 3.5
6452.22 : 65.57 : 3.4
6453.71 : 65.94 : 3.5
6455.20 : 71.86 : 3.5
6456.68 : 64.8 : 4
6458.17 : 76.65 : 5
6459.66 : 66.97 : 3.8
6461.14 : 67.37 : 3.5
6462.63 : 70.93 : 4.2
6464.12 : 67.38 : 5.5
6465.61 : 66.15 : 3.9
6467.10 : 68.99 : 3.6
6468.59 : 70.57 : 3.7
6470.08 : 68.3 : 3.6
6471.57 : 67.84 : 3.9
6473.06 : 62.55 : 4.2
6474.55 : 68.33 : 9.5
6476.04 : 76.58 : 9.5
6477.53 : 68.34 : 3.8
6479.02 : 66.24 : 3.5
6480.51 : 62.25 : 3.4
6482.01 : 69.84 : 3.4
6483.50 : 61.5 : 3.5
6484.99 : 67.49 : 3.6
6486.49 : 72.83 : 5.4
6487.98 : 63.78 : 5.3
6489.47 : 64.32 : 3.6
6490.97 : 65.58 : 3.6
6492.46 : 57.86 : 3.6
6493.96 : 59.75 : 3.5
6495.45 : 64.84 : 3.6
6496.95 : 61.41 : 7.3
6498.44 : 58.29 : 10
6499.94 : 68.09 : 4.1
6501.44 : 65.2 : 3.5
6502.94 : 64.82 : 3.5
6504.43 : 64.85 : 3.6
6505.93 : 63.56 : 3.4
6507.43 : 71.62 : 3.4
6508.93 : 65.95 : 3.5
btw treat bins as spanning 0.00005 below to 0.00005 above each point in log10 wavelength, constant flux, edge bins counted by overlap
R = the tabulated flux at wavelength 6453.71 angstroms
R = 65.94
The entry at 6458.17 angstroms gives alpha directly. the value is 76.65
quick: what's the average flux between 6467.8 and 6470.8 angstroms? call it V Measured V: 69.4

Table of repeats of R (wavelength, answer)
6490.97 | 65.58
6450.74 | 69.67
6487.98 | 63.78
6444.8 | 57.68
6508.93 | 65.95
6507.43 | 71.62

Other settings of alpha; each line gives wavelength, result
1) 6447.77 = 59.4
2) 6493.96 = 59.75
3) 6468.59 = 70.57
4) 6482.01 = 69.84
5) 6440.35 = 69.21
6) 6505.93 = 63.56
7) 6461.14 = 67.37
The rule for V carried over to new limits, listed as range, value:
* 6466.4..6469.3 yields 69.8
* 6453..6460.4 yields 69.3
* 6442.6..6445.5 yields 62.4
